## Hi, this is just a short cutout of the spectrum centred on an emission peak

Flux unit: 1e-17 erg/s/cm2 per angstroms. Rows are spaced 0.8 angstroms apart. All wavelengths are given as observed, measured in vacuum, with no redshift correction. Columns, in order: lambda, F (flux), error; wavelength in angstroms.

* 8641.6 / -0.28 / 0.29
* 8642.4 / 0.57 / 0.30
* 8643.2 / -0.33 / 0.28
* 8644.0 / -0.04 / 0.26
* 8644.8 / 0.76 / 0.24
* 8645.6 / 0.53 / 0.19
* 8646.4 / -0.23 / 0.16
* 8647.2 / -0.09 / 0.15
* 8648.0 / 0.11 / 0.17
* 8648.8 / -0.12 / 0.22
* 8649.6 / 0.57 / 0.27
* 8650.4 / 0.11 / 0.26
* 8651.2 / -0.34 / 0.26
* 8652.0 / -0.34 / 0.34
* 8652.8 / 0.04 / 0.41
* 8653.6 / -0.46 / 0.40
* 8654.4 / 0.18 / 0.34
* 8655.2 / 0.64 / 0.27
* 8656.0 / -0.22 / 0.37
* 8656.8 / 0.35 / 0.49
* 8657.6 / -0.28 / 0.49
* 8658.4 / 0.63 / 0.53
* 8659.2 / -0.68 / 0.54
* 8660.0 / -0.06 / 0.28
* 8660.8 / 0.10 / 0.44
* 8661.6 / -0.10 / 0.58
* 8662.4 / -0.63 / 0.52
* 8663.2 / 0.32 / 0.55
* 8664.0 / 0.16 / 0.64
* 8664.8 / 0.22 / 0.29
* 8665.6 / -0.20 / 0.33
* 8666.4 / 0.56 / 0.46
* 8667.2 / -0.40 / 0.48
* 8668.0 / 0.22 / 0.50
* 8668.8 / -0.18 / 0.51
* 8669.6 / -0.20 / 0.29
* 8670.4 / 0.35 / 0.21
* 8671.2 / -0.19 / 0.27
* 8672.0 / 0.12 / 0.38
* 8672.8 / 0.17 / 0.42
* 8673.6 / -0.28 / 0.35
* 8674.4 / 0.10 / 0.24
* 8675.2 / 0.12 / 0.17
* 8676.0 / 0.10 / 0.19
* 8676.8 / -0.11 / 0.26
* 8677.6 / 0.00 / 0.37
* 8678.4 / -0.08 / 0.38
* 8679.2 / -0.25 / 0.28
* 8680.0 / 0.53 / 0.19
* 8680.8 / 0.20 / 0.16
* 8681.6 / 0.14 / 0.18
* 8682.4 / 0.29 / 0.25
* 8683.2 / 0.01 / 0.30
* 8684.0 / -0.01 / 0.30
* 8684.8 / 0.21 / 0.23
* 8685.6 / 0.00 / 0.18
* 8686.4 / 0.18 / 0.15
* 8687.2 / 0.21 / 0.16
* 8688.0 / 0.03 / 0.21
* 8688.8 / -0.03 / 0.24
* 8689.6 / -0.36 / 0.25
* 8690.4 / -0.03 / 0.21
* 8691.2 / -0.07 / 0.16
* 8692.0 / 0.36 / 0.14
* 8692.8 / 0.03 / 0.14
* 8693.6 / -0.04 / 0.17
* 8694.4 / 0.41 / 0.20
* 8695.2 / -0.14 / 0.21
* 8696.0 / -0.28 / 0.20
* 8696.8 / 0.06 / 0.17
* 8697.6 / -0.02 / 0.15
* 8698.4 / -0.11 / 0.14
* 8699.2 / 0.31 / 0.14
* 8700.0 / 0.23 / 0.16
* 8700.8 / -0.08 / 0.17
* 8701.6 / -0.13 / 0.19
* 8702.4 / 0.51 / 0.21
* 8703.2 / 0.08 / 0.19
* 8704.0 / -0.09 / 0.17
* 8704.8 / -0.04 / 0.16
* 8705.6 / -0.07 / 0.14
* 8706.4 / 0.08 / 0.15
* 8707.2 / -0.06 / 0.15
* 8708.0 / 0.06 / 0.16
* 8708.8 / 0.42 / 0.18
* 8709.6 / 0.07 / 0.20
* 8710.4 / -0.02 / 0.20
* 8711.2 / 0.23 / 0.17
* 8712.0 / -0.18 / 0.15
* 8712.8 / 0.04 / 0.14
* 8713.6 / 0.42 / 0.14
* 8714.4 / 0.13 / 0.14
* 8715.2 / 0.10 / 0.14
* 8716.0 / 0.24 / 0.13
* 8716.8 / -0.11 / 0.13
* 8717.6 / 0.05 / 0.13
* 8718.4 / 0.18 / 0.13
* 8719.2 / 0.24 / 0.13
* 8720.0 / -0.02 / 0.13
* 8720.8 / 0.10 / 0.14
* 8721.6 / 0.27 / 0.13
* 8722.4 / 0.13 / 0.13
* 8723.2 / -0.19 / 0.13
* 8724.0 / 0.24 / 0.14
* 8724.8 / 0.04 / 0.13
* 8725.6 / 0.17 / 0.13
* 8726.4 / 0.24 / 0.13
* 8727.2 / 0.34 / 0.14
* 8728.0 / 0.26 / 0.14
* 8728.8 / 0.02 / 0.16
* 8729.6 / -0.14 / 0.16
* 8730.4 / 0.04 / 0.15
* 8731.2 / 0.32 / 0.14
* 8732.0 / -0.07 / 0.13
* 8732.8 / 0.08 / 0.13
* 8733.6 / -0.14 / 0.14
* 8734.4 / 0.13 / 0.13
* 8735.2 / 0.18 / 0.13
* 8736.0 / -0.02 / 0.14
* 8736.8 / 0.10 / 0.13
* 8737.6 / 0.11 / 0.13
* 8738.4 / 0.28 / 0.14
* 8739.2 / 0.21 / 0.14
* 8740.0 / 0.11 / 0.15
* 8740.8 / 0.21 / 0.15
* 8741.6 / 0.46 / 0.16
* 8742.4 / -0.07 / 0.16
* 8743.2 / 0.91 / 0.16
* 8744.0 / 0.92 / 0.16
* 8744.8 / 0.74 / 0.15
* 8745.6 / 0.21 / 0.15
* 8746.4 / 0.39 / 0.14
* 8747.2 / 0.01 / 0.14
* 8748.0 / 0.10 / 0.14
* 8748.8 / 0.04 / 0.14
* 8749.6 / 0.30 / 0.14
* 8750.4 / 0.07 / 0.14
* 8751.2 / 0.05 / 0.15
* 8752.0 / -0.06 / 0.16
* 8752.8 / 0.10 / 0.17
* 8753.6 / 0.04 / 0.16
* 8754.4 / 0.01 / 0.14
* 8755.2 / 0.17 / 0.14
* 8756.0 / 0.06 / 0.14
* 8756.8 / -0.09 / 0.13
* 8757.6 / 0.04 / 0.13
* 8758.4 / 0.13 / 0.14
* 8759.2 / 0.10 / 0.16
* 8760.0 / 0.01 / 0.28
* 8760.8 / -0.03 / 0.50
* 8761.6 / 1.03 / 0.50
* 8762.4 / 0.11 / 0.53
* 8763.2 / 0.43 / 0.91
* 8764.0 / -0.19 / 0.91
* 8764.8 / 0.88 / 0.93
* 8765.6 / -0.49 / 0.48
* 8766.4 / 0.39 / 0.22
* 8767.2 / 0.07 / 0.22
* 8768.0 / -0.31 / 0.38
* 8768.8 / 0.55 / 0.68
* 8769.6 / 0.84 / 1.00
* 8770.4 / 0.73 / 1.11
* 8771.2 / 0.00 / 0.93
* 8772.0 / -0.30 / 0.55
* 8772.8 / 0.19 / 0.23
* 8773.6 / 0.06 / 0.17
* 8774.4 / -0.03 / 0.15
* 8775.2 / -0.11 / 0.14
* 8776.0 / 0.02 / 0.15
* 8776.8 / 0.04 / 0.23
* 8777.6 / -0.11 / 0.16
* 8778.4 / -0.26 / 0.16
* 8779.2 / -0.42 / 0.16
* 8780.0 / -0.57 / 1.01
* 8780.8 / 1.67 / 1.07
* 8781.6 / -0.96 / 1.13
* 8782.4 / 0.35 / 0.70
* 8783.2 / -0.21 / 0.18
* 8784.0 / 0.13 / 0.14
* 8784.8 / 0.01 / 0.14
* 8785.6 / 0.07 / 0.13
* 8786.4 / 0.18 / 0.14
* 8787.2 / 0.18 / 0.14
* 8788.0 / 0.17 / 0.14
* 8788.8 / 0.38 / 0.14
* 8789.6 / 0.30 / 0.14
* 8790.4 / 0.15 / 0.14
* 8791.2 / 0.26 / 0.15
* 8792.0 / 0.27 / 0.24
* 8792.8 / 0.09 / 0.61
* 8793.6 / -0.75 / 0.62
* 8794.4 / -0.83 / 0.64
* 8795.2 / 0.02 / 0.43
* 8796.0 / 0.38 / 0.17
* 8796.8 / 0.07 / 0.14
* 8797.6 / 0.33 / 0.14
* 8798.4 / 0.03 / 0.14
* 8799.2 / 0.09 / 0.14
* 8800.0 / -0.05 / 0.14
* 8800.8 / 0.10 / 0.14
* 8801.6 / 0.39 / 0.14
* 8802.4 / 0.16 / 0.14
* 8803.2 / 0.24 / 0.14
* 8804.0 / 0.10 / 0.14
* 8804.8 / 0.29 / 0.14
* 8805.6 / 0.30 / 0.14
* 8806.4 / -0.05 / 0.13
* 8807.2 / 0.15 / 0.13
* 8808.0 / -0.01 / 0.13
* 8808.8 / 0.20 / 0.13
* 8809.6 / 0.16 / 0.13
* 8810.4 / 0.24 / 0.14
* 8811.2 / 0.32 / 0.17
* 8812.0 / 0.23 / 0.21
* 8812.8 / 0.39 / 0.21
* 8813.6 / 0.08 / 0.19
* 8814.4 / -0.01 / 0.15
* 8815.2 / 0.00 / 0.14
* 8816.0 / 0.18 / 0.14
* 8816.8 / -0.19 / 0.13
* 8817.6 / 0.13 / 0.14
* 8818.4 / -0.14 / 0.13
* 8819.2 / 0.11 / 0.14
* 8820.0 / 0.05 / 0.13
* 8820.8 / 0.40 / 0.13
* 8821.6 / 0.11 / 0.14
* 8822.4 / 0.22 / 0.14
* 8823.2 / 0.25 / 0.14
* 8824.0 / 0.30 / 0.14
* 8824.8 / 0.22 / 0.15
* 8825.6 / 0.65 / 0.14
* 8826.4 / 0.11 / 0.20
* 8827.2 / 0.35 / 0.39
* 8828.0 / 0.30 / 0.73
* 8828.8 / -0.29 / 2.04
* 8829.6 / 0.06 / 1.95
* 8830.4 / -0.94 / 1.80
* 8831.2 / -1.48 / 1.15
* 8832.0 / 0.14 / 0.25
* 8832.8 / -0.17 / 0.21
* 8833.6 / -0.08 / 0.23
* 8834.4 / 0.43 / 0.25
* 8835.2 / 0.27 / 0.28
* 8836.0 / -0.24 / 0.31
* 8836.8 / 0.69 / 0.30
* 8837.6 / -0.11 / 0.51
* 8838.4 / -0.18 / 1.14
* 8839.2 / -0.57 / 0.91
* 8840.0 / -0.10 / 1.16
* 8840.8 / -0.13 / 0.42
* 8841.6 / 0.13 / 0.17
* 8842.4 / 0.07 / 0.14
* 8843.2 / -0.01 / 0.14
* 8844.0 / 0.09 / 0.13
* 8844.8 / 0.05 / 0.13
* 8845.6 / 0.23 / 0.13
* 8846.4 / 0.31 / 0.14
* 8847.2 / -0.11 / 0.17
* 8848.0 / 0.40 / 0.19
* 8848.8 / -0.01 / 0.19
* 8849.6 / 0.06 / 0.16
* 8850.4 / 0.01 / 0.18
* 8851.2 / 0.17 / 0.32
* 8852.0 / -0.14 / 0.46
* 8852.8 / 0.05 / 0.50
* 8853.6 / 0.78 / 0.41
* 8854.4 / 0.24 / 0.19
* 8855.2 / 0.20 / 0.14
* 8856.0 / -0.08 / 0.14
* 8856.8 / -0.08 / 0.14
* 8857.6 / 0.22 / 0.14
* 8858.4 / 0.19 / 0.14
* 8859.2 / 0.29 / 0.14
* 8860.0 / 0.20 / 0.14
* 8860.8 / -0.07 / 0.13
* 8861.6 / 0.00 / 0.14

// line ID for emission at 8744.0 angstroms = H-gamma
